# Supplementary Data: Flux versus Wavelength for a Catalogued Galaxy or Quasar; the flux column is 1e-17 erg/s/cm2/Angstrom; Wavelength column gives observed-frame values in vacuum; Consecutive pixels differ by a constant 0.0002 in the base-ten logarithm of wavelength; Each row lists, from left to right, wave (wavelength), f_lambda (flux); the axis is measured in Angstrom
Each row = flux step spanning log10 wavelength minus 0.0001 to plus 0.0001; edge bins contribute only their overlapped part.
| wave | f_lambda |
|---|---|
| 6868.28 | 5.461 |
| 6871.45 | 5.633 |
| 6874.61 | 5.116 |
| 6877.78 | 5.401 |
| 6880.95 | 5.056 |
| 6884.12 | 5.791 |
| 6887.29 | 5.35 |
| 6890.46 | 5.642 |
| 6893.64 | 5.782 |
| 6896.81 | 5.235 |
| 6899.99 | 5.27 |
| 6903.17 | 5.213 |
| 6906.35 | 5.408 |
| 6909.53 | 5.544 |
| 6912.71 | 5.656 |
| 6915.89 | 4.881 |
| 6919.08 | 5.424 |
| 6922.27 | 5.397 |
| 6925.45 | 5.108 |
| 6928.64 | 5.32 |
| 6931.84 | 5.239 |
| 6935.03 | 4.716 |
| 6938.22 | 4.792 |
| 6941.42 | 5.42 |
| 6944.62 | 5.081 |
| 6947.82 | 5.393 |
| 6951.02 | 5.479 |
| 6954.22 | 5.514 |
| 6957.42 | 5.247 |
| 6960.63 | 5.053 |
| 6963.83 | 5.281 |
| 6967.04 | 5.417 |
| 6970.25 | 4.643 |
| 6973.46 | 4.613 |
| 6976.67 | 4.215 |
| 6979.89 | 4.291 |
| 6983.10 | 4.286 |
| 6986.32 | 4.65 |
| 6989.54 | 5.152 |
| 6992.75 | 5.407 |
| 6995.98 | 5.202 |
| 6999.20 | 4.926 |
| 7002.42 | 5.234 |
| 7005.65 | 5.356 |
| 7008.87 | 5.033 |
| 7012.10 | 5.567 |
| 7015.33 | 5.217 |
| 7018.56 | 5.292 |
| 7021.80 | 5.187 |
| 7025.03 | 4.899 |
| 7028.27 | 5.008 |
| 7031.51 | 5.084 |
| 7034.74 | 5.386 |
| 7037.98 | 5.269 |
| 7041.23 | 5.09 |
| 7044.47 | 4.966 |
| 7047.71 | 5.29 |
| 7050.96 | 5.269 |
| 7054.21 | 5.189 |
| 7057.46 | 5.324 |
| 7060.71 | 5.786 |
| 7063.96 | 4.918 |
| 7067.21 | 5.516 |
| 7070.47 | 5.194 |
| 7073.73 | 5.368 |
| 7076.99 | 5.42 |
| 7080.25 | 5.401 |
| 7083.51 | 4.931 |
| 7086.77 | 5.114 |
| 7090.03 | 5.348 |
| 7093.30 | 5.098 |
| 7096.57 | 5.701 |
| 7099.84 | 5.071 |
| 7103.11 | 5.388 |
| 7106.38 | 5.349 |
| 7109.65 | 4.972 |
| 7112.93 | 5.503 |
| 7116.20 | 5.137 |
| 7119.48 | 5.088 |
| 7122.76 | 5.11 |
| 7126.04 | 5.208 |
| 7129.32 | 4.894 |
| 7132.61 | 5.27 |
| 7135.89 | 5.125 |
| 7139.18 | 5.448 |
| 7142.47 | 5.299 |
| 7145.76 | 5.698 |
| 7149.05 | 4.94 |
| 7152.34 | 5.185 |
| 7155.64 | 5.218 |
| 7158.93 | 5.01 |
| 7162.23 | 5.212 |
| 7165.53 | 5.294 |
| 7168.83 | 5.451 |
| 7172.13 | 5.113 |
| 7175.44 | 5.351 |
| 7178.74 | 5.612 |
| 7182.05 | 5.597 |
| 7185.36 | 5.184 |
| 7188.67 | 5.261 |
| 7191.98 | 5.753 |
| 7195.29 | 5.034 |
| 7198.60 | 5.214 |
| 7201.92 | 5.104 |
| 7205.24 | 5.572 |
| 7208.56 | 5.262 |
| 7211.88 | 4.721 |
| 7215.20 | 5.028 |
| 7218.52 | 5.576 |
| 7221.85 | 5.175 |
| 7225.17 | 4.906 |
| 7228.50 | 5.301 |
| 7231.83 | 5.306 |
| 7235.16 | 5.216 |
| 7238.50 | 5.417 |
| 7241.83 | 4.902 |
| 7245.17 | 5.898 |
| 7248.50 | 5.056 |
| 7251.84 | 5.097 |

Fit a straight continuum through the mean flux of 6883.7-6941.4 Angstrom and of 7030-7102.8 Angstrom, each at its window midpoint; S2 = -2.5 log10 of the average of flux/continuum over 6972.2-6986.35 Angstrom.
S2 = 0.21 mag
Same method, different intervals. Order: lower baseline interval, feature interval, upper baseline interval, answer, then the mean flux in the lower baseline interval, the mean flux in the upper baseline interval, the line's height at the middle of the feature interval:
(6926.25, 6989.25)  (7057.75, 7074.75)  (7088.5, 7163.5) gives -0.04 mag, 4.99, 5.23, 5.14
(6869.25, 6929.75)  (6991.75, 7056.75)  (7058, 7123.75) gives 0.02 mag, 5.38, 5.27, 5.31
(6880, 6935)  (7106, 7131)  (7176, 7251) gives 0.03 mag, 5.36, 5.28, 5.3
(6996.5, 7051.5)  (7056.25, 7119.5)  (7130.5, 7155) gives -0.01 mag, 5.18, 5.27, 5.23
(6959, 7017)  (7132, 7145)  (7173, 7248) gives -0.03 mag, 4.98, 5.28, 5.18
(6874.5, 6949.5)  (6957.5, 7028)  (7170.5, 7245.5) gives 0.06 mag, 5.3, 5.27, 5.3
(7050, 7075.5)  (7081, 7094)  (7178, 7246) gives 0.03 mag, 5.32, 5.28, 5.31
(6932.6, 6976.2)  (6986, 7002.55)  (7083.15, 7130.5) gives 0.00 mag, 5.11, 5.2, 5.13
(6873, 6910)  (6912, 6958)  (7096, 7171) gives 0.03 mag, 5.4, 5.24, 5.37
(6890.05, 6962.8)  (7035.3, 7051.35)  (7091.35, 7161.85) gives 0.01 mag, 5.29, 5.22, 5.25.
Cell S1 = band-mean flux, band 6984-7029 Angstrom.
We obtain 5.14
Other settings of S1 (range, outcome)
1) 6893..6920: 5.36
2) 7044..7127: 5.26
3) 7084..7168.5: 5.23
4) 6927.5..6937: 5.07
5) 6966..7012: 4.9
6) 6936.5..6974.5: 5.17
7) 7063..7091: 5.25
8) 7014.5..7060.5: 5.19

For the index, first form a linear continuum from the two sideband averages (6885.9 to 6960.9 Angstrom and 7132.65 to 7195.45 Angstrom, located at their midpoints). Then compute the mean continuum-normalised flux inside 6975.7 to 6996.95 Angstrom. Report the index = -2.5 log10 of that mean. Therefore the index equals 0.12 mag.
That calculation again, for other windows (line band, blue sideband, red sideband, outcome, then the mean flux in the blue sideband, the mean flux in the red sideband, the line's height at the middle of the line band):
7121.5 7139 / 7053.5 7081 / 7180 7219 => 0.03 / 5.35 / 5.27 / 5.31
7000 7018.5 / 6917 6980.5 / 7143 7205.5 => -0.03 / 5.09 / 5.3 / 5.15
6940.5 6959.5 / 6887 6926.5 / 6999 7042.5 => -0.01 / 5.38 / 5.19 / 5.31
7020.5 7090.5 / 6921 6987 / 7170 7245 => -0.02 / 5.01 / 5.27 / 5.11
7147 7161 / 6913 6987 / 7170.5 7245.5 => 0.02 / 5.03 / 5.27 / 5.22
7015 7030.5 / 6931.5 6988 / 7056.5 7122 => 0.00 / 4.96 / 5.28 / 5.11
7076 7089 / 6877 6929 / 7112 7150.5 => 0.01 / 5.38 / 5.22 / 5.26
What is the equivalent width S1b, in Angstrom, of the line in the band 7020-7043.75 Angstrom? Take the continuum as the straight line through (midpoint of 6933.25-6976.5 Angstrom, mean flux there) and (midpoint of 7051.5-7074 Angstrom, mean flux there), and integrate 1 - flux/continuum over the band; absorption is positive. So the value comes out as 0.59 Angstrom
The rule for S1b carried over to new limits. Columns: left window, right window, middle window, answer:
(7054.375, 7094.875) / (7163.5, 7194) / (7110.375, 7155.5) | 1.07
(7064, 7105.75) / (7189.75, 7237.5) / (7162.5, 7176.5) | -0.12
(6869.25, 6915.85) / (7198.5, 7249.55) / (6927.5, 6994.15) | 4.62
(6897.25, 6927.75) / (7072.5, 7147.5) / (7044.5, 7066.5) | -0.03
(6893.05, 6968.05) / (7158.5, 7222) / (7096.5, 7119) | 0.07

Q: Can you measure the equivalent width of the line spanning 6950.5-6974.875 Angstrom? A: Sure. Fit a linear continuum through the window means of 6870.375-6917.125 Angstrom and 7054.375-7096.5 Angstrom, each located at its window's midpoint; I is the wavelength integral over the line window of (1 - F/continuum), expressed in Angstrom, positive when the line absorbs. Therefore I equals 1.0 Angstrom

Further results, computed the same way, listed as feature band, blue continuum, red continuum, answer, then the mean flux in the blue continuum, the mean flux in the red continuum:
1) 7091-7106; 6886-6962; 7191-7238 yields -0.2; 5.3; 5.22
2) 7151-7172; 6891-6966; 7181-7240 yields 0.2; 5.29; 5.25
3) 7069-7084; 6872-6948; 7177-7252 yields 0.0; 5.3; 5.27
